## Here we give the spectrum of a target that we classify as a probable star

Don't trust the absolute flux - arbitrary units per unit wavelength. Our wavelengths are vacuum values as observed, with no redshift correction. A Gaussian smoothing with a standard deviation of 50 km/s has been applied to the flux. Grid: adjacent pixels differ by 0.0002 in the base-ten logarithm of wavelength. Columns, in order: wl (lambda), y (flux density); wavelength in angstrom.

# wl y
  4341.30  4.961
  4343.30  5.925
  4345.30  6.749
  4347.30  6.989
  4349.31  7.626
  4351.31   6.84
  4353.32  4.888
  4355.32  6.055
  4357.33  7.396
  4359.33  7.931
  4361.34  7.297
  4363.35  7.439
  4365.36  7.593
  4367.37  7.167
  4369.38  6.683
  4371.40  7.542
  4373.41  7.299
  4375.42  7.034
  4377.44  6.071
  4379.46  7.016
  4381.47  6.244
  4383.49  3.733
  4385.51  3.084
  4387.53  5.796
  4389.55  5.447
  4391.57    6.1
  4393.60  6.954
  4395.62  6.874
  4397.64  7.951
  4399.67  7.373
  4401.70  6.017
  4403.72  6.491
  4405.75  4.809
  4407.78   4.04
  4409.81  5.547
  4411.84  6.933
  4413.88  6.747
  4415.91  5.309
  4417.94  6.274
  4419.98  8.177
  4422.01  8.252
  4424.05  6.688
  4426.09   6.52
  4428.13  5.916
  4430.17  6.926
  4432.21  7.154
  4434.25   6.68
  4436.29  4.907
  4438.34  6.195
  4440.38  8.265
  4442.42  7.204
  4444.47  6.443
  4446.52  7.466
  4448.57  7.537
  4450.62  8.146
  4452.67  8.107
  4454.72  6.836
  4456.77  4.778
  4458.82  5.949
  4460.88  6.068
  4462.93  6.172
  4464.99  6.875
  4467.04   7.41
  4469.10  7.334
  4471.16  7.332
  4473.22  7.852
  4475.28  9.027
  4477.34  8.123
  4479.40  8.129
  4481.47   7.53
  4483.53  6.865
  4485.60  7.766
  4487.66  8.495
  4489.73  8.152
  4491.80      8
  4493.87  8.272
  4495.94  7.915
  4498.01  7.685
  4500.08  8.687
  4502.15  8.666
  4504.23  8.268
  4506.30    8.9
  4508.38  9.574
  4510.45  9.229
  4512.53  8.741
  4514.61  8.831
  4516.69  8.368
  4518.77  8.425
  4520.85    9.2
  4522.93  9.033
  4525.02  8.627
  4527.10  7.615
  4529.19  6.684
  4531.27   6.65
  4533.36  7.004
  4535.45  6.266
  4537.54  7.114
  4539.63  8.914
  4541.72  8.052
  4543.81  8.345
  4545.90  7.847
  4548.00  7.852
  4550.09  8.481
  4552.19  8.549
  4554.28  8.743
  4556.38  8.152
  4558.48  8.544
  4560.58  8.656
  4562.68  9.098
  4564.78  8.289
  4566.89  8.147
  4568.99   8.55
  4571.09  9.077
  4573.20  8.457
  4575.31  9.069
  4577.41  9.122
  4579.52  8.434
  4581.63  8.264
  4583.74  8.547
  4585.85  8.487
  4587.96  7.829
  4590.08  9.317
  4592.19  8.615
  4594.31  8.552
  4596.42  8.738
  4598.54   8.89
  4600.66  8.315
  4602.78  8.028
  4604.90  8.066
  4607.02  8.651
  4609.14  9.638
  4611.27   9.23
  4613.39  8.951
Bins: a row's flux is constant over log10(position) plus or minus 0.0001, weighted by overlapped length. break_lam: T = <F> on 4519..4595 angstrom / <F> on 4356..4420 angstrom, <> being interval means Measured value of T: 1.29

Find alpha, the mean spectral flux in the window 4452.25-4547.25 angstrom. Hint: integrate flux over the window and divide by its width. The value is 7.82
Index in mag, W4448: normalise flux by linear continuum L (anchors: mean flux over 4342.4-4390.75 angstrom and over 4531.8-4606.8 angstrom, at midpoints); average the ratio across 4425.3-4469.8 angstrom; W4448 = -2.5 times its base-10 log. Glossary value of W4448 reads 0.07 mag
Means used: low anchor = 6.49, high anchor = 8.35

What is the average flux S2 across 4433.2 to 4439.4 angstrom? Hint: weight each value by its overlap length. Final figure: 5.95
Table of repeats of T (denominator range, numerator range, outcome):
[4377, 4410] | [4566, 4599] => 1.47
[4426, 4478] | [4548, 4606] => 1.23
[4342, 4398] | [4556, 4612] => 1.32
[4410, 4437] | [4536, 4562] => 1.24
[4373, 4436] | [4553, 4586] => 1.37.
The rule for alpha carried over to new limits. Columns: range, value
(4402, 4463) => 6.55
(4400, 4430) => 6.31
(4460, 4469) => 6.72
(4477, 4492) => 7.86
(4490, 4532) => 8.38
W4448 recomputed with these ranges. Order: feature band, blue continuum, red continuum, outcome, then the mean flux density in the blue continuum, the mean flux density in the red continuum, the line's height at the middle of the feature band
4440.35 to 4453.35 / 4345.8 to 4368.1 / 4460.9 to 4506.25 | 0.01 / 7.01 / 7.82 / 7.59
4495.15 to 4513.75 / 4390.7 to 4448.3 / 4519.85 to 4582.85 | -0.13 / 6.59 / 8.23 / 7.65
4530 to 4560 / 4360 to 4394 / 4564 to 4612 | 0.04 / 6.38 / 8.62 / 8.16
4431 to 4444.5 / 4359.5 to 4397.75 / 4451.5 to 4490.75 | 0.05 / 6.49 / 7.31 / 7.01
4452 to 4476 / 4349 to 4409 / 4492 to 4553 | 0.08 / 6.41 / 8.19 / 7.47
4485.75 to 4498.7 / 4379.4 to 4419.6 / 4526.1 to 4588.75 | -0.12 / 5.95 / 8.17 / 7.25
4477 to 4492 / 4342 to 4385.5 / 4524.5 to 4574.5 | -0.04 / 6.64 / 8.07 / 7.57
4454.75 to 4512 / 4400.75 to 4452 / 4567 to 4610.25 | -0.06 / 6.6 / 8.62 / 7.31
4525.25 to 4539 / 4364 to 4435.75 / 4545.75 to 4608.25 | 0.14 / 6.41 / 8.52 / 7.99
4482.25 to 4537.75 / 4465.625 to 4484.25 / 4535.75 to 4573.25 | -0.02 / 7.73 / 8.34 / 8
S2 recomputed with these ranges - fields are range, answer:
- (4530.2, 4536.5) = 6.64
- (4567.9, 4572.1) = 8.82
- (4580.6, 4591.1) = 8.48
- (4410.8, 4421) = 6.69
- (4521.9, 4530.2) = 7.99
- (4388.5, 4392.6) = 5.77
